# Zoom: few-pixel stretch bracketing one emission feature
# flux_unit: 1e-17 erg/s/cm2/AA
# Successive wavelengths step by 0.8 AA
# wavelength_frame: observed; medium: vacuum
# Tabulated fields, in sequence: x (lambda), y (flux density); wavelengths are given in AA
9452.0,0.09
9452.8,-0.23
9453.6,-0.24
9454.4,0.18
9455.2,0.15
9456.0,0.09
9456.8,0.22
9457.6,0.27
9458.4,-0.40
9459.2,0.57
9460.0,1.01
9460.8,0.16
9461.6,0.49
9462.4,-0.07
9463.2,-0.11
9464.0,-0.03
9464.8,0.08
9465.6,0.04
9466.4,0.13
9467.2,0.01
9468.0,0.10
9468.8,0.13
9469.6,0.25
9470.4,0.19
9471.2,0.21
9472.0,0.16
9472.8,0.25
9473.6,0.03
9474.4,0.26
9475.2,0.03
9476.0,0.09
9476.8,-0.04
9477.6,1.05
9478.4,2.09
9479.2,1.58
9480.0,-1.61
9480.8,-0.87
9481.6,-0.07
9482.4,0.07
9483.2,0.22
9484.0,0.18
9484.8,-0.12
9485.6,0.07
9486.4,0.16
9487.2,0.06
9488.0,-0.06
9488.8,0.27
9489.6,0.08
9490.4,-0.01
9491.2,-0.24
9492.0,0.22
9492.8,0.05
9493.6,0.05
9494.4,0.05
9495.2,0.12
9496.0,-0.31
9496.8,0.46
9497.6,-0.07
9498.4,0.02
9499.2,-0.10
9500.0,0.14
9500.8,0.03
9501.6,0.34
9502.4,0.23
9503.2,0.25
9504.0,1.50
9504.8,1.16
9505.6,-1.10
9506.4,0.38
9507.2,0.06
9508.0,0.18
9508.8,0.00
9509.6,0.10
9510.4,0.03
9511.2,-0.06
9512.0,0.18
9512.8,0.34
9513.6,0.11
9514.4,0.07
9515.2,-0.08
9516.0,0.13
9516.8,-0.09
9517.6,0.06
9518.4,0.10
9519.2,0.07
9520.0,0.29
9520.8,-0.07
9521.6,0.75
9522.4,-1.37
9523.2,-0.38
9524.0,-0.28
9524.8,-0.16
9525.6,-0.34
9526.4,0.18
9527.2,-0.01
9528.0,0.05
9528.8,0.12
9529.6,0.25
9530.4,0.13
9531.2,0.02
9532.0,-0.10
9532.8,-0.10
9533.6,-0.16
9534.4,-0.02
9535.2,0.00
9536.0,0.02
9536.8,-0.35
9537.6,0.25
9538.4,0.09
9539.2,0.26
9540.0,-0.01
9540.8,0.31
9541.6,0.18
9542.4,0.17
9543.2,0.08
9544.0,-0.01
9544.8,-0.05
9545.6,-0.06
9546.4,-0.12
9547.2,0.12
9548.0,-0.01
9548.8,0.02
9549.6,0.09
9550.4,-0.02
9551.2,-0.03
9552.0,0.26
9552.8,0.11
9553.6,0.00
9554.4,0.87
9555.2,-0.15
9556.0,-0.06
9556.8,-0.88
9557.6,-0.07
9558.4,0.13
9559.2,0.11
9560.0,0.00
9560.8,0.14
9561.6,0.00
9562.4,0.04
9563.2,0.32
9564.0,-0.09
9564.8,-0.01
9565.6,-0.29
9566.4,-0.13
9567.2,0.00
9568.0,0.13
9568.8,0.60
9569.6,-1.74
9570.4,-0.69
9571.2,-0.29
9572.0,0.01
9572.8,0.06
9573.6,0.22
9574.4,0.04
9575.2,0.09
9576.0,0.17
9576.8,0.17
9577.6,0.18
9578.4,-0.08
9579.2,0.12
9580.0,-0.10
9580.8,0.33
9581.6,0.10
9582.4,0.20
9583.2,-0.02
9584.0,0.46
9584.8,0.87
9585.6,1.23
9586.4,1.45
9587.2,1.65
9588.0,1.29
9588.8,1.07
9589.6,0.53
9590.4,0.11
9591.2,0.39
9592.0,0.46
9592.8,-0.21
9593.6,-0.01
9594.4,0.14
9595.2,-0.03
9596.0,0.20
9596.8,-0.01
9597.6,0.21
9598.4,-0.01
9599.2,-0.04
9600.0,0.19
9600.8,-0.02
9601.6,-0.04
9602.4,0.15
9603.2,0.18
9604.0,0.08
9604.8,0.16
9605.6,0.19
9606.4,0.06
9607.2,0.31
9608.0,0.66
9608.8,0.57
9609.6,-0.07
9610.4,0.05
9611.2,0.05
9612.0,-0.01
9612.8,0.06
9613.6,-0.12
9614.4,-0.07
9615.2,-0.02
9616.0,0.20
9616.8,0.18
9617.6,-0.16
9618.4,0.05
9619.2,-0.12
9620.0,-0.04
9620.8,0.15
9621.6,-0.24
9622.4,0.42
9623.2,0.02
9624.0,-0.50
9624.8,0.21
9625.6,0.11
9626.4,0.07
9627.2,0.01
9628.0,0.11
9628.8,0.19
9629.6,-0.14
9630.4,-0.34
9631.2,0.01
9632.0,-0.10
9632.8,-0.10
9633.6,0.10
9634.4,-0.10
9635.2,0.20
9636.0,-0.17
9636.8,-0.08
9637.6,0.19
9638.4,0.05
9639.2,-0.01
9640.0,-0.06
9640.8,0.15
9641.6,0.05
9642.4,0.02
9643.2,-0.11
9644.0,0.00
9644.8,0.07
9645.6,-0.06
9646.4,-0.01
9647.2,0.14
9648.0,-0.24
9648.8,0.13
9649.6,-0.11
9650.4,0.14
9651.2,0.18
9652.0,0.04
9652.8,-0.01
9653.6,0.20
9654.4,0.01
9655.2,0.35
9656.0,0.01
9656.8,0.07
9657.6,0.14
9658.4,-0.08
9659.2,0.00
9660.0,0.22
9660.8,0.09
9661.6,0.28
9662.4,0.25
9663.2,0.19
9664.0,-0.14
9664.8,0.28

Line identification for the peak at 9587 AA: Hbeta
